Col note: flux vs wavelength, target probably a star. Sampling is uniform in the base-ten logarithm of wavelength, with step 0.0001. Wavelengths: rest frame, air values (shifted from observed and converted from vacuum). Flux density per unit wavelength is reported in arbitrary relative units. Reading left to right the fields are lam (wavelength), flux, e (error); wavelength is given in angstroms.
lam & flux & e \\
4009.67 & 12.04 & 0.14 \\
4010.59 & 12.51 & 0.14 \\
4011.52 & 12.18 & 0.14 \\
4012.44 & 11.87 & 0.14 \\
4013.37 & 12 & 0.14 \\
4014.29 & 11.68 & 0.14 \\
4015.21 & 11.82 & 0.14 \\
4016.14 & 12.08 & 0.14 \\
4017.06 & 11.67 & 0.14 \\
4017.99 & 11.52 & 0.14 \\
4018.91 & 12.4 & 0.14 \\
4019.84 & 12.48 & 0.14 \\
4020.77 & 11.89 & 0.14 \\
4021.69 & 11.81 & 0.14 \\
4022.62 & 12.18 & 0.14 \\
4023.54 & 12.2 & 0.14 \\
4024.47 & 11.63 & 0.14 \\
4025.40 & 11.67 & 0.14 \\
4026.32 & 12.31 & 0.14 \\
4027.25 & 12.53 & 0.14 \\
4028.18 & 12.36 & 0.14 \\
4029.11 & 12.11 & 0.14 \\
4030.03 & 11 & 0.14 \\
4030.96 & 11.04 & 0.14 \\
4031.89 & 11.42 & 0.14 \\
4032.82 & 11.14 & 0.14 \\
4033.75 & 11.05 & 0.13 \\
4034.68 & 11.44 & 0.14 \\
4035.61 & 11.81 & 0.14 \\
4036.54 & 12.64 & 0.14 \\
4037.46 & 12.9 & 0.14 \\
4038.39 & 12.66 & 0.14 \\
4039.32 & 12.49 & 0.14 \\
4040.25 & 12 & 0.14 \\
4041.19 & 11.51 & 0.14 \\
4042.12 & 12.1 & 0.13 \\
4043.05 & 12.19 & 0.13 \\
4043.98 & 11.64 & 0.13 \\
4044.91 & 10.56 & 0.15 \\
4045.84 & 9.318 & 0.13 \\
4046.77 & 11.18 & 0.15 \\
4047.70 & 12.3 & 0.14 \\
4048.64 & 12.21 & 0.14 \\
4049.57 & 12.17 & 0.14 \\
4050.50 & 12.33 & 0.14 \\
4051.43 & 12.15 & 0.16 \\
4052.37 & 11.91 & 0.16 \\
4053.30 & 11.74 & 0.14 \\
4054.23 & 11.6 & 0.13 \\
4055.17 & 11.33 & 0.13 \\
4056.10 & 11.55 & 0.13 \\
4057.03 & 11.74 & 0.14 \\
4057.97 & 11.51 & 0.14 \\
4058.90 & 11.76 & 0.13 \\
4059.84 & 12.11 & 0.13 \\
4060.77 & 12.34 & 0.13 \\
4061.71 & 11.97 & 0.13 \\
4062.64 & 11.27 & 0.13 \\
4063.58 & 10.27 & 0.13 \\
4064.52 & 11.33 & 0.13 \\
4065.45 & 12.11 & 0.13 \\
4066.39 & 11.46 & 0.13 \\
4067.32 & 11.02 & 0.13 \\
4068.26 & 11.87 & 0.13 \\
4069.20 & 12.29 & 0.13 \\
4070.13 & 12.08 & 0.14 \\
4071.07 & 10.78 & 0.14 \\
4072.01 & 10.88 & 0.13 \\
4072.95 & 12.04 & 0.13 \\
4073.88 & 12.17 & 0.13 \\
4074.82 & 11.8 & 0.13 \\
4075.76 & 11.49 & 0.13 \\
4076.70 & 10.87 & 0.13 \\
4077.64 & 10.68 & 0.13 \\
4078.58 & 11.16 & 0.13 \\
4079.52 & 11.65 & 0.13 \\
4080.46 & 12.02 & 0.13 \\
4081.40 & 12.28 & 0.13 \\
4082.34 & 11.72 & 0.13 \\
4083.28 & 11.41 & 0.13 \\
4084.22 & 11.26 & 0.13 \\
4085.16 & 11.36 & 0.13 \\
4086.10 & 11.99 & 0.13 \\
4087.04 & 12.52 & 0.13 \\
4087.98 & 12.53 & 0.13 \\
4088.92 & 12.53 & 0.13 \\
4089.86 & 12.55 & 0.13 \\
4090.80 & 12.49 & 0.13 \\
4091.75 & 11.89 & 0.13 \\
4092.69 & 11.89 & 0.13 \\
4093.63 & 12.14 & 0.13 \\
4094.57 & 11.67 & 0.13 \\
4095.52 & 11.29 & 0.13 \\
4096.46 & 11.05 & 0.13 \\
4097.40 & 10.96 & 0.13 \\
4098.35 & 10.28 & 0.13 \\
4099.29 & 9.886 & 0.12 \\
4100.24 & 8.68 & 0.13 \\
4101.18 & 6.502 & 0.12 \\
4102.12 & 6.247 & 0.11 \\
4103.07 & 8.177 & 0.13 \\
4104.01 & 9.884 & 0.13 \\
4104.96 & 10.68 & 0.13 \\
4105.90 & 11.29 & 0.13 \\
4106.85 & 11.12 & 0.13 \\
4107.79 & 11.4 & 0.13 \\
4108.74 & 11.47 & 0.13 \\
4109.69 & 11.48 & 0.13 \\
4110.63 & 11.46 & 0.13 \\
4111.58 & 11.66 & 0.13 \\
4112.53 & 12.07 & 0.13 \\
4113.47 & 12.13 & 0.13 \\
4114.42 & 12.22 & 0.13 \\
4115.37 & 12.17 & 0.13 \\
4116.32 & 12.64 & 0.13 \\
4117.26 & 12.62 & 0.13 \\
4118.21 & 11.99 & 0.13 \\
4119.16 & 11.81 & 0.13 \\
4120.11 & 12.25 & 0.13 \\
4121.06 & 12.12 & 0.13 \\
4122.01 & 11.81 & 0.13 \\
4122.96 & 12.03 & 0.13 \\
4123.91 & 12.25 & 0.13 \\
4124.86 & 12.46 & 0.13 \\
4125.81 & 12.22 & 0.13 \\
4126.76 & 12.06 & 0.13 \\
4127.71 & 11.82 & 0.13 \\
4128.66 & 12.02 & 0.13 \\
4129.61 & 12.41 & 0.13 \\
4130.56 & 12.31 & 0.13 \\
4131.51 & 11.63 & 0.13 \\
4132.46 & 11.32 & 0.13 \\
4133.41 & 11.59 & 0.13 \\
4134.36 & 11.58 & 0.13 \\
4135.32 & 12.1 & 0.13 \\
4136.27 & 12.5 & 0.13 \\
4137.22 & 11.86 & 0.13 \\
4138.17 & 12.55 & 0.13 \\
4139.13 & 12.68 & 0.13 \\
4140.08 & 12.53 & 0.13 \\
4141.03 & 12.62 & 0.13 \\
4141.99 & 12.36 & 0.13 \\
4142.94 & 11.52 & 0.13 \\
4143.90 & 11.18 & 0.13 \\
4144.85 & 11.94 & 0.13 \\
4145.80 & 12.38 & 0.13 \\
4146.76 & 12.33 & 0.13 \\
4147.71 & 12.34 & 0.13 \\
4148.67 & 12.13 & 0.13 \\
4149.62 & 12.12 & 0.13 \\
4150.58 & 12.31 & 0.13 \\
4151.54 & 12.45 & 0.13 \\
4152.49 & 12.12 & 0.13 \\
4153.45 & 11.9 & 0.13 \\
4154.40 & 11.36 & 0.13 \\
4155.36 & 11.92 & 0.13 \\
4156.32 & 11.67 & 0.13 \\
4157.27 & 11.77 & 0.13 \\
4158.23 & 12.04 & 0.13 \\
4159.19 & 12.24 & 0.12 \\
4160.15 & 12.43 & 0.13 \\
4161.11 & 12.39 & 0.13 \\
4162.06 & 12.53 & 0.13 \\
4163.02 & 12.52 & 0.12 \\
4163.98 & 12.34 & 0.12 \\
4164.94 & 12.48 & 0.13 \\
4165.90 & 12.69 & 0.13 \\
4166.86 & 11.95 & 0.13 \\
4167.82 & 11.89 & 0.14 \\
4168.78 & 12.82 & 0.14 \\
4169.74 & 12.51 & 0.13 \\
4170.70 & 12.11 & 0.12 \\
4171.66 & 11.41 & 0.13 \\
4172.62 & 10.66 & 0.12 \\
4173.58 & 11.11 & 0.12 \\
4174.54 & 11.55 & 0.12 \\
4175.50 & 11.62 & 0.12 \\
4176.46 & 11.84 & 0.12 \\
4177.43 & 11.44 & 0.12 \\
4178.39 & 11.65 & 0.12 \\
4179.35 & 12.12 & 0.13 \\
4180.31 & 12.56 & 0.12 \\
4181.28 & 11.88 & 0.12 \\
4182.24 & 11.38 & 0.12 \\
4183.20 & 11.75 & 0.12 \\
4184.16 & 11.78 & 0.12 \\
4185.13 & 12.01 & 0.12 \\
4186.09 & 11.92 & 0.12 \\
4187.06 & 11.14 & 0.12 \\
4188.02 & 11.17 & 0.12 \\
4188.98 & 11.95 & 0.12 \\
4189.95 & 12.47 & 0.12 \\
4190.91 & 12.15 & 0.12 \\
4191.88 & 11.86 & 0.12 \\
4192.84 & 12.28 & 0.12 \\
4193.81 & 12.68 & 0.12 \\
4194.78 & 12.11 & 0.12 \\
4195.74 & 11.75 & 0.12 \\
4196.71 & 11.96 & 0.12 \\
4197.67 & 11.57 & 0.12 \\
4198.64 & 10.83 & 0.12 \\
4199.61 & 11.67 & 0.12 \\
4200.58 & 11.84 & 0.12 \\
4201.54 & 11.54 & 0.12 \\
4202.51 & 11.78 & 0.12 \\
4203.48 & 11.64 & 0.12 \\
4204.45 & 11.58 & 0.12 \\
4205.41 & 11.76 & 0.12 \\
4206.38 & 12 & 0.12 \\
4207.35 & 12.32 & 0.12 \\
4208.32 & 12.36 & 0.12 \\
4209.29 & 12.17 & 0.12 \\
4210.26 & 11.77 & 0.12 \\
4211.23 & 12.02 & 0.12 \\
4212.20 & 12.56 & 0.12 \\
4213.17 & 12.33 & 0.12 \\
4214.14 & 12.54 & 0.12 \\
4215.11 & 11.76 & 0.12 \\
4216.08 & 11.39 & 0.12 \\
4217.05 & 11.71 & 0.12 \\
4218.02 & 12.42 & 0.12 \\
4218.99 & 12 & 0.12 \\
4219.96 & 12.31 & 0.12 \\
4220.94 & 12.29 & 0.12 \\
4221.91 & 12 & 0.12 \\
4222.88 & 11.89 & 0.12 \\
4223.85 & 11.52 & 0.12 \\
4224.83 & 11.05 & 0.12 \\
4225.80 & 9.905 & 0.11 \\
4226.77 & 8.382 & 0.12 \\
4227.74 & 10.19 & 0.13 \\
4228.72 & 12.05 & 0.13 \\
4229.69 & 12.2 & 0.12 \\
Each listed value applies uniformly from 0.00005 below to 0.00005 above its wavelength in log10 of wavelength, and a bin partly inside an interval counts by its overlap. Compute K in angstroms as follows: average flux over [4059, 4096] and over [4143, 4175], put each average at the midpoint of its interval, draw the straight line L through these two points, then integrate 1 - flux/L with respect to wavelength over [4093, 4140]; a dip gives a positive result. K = 1.8 angstroms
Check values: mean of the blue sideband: 11.7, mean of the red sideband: 12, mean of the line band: 11.4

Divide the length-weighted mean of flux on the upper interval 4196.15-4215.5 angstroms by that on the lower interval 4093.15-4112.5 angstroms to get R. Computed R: 1.1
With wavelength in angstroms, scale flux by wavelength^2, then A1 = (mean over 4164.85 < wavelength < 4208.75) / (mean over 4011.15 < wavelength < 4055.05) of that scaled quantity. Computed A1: 1.08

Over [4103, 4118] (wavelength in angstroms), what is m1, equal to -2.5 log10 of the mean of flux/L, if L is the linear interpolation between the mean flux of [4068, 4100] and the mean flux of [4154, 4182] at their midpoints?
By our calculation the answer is 0.02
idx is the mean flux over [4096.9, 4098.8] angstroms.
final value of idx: 10.6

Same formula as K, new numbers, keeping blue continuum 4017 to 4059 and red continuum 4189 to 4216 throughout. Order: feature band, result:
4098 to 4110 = 2.14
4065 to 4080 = 0.40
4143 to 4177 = -0.28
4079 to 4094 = -0.20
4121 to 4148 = -0.42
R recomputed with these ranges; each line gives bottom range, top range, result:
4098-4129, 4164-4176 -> 1.07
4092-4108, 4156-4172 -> 1.20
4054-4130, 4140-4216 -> 1.04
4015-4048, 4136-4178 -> 1.02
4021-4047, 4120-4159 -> 1.03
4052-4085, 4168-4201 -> 1.02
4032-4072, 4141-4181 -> 1.03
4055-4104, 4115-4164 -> 1.08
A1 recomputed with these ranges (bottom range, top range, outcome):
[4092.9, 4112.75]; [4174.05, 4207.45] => 1.18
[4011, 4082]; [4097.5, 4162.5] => 1.03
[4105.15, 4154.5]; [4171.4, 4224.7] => 1.02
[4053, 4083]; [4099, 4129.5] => 0.99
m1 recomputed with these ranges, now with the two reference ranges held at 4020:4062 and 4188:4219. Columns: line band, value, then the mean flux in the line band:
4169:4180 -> 0.02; 11.7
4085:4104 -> 0.10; 10.8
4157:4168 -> -0.03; 12.3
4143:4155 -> -0.01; 12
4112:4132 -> -0.02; 12.1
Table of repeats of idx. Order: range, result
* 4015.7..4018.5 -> 11.8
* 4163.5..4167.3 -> 12.4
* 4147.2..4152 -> 12.3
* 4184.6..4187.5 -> 11.7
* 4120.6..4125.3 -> 12.1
